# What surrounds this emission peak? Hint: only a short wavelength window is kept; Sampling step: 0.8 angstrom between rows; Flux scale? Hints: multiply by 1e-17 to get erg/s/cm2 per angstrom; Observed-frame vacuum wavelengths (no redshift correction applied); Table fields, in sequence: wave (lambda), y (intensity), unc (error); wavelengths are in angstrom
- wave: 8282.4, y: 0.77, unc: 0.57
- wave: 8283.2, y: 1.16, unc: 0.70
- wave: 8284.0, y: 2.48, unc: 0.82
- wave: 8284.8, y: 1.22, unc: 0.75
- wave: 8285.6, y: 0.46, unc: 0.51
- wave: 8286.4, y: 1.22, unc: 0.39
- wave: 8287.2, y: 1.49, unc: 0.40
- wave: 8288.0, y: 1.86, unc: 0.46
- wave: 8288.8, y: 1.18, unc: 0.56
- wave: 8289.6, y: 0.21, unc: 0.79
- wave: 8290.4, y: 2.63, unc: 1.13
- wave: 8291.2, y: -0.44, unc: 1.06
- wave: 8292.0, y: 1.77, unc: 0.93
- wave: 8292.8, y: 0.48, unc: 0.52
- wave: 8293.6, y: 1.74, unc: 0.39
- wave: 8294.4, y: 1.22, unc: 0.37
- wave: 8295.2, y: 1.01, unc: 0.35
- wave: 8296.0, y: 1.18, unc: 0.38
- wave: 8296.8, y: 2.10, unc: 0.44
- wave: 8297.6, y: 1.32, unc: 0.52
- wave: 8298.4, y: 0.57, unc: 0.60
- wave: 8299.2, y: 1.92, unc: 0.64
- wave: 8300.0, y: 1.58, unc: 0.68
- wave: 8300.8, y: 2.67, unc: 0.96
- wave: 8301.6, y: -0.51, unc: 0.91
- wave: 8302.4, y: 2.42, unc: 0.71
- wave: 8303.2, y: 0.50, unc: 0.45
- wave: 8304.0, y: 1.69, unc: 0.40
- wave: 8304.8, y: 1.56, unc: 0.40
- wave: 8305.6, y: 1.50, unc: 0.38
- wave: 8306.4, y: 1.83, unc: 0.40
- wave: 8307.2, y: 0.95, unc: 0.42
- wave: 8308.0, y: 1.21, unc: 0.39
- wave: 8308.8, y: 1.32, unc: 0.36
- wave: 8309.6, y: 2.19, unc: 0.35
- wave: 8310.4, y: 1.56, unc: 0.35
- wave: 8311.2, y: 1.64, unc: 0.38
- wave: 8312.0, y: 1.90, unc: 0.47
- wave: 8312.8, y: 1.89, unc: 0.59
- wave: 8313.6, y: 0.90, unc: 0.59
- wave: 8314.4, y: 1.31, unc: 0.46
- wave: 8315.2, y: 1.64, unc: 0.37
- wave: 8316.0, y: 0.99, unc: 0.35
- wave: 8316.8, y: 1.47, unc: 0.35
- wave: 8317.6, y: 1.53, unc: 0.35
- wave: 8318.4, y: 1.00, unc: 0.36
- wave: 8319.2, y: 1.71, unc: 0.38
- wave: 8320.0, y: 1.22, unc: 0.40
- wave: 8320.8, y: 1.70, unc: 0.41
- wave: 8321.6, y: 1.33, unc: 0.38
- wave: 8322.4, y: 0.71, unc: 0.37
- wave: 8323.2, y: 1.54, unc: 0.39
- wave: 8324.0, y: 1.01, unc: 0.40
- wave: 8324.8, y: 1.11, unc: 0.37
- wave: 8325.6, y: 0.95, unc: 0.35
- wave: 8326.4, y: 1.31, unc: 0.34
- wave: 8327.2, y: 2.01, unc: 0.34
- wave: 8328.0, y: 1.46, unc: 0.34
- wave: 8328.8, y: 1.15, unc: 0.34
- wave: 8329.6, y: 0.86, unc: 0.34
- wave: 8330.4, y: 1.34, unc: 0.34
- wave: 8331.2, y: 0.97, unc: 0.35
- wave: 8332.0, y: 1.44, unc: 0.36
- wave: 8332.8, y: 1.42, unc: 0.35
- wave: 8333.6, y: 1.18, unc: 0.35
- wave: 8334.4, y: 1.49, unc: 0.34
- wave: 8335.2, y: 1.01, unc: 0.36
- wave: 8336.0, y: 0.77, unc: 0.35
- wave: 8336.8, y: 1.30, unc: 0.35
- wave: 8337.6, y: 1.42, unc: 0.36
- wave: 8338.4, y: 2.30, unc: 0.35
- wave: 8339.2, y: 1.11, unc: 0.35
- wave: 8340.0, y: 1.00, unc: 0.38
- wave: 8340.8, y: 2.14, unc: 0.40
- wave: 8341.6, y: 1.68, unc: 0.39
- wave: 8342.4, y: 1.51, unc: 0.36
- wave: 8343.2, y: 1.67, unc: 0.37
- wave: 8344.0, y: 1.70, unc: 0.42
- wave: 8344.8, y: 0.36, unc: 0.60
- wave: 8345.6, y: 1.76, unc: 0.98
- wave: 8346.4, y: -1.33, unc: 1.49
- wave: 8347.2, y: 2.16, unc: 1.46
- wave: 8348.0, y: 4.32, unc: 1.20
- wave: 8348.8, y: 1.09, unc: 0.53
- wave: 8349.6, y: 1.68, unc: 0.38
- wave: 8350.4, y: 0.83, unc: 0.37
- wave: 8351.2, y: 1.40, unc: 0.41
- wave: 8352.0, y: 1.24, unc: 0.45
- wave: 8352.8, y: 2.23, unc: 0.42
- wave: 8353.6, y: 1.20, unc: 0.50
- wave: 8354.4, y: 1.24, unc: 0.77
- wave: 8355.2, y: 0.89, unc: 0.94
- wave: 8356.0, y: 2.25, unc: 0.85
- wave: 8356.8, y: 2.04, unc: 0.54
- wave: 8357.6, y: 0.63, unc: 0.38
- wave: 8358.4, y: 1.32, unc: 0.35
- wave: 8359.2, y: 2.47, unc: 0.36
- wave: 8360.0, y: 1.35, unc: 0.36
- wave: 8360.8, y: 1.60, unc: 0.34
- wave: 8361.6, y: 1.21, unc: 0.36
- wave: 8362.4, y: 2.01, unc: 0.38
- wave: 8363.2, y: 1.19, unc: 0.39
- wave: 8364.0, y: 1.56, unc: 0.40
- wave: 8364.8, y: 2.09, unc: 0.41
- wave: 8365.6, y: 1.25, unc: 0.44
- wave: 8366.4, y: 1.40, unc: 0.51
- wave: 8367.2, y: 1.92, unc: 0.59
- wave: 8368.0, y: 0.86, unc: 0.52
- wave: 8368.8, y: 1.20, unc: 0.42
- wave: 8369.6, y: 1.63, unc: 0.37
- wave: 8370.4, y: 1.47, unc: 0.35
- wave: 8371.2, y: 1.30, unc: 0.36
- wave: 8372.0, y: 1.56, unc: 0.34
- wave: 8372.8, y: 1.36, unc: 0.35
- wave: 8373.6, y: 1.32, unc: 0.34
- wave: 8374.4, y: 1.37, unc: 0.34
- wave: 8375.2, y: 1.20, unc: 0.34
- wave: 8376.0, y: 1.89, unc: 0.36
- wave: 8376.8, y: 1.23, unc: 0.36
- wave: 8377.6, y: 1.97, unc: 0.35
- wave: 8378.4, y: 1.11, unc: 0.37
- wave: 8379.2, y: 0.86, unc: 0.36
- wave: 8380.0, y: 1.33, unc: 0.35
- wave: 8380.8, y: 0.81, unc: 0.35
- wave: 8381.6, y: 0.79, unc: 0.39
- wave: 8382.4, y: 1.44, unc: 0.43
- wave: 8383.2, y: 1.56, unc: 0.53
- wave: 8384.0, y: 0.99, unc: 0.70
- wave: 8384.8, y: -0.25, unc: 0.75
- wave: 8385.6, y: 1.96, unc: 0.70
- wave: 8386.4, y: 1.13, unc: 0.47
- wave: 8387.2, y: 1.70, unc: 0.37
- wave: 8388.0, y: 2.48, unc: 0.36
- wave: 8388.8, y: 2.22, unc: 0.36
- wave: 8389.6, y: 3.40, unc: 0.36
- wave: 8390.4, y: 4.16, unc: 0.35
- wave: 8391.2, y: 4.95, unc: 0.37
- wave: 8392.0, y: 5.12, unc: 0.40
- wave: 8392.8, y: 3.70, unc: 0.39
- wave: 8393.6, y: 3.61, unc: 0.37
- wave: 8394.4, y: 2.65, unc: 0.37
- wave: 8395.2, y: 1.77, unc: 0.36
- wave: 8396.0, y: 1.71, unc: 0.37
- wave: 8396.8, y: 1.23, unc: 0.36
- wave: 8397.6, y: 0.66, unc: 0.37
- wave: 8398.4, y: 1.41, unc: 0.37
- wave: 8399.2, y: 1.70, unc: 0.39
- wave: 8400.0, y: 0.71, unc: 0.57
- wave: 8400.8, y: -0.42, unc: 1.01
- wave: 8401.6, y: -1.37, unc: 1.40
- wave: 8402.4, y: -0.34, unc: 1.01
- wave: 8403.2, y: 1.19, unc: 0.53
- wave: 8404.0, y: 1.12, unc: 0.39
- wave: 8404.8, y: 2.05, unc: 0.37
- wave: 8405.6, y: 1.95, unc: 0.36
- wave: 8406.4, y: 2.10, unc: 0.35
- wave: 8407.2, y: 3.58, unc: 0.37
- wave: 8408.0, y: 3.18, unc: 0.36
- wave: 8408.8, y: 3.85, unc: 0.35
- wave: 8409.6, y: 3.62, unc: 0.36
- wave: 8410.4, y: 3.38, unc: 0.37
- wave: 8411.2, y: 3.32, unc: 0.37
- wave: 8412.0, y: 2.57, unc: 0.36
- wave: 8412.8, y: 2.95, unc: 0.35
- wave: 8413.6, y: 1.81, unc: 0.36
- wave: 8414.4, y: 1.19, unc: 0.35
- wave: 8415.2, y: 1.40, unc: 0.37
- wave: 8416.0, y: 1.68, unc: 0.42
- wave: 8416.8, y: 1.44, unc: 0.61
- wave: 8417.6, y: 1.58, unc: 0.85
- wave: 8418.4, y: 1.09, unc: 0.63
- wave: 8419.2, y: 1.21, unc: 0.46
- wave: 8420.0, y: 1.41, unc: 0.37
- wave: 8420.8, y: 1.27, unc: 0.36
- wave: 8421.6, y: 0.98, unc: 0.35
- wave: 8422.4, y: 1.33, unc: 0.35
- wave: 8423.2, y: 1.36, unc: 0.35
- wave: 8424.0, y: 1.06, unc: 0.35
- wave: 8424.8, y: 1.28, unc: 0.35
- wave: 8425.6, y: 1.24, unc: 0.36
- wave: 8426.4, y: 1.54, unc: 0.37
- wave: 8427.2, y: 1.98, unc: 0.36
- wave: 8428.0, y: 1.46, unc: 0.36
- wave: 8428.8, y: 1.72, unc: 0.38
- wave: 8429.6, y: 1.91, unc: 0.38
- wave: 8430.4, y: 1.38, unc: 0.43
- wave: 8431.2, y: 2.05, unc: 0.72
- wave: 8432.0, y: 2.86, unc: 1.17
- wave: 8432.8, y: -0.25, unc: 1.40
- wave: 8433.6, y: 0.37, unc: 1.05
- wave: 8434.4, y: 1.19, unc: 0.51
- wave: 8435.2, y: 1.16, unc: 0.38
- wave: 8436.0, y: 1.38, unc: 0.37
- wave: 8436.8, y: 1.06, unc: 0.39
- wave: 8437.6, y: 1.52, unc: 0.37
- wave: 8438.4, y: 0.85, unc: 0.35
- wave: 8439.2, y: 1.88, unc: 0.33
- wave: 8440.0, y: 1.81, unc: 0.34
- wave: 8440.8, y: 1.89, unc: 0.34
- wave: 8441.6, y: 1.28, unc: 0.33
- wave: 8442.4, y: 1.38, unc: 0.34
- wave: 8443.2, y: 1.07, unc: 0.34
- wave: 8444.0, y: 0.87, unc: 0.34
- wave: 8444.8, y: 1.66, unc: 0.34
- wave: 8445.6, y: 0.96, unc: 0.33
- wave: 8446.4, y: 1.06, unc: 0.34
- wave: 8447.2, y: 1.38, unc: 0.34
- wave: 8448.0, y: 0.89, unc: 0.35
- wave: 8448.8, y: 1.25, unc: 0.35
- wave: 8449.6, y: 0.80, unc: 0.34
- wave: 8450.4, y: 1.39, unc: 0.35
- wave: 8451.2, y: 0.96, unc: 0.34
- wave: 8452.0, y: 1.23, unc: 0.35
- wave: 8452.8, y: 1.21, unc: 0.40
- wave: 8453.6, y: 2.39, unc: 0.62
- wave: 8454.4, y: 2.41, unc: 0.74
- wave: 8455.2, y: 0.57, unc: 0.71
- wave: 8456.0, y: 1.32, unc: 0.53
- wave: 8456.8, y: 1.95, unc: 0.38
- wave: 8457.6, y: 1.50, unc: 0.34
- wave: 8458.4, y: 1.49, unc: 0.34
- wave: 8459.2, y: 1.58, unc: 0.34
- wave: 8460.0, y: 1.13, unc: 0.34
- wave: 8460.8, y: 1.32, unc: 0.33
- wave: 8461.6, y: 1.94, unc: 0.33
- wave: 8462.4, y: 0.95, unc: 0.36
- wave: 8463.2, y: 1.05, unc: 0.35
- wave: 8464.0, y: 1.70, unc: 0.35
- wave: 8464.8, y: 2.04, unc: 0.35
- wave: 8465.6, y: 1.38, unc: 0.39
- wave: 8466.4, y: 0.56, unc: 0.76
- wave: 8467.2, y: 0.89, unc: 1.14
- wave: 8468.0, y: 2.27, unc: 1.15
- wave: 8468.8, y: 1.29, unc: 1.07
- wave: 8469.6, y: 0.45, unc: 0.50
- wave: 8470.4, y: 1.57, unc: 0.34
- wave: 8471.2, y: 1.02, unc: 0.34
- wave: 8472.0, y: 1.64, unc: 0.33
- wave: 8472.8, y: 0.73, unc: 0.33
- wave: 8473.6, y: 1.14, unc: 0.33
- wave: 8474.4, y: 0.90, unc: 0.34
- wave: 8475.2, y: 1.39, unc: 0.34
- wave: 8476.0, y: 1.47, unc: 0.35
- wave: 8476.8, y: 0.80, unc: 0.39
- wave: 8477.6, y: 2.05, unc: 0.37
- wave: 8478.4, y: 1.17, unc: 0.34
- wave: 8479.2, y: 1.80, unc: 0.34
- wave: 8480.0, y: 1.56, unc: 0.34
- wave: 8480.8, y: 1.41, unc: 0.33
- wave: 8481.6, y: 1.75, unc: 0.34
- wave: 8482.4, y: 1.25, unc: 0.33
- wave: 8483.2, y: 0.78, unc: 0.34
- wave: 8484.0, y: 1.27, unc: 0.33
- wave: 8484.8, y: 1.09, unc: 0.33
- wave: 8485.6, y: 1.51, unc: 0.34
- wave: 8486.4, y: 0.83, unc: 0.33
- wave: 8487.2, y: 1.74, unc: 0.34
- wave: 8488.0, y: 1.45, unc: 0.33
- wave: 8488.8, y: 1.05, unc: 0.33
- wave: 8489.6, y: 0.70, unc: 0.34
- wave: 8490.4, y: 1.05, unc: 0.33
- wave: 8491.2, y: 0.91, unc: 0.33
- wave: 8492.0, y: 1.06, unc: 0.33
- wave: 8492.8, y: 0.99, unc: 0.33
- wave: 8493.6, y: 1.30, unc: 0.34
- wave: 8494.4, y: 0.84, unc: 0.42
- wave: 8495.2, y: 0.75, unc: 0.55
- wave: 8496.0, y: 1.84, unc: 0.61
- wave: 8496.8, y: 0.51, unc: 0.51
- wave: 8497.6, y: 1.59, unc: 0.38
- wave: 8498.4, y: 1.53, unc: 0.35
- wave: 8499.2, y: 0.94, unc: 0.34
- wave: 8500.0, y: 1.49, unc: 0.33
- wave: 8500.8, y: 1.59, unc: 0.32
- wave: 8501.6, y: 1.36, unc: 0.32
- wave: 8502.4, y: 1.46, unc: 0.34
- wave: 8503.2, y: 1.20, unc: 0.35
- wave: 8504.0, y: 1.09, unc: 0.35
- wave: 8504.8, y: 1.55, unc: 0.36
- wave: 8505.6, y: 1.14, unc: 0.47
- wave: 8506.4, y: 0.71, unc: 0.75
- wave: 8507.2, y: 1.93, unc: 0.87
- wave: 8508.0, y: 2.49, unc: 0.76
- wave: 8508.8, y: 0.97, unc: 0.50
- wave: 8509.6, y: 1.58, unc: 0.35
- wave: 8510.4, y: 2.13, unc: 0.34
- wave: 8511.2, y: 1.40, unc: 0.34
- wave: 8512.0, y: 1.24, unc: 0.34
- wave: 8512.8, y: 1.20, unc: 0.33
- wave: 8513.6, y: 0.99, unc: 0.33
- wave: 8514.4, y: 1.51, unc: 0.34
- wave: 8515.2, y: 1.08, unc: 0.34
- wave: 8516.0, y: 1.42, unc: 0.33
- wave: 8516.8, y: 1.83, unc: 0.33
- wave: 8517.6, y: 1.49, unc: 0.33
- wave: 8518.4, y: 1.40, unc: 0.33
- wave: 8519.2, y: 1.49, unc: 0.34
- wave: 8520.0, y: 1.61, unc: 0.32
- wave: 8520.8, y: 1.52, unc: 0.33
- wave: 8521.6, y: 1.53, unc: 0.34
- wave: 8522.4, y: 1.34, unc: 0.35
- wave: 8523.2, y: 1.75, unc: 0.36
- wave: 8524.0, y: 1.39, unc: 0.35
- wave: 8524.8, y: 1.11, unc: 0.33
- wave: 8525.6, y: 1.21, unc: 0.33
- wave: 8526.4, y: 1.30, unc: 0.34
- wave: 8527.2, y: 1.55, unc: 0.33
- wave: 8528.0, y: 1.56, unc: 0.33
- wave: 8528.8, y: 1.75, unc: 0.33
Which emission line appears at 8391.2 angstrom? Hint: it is [S II] 6716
